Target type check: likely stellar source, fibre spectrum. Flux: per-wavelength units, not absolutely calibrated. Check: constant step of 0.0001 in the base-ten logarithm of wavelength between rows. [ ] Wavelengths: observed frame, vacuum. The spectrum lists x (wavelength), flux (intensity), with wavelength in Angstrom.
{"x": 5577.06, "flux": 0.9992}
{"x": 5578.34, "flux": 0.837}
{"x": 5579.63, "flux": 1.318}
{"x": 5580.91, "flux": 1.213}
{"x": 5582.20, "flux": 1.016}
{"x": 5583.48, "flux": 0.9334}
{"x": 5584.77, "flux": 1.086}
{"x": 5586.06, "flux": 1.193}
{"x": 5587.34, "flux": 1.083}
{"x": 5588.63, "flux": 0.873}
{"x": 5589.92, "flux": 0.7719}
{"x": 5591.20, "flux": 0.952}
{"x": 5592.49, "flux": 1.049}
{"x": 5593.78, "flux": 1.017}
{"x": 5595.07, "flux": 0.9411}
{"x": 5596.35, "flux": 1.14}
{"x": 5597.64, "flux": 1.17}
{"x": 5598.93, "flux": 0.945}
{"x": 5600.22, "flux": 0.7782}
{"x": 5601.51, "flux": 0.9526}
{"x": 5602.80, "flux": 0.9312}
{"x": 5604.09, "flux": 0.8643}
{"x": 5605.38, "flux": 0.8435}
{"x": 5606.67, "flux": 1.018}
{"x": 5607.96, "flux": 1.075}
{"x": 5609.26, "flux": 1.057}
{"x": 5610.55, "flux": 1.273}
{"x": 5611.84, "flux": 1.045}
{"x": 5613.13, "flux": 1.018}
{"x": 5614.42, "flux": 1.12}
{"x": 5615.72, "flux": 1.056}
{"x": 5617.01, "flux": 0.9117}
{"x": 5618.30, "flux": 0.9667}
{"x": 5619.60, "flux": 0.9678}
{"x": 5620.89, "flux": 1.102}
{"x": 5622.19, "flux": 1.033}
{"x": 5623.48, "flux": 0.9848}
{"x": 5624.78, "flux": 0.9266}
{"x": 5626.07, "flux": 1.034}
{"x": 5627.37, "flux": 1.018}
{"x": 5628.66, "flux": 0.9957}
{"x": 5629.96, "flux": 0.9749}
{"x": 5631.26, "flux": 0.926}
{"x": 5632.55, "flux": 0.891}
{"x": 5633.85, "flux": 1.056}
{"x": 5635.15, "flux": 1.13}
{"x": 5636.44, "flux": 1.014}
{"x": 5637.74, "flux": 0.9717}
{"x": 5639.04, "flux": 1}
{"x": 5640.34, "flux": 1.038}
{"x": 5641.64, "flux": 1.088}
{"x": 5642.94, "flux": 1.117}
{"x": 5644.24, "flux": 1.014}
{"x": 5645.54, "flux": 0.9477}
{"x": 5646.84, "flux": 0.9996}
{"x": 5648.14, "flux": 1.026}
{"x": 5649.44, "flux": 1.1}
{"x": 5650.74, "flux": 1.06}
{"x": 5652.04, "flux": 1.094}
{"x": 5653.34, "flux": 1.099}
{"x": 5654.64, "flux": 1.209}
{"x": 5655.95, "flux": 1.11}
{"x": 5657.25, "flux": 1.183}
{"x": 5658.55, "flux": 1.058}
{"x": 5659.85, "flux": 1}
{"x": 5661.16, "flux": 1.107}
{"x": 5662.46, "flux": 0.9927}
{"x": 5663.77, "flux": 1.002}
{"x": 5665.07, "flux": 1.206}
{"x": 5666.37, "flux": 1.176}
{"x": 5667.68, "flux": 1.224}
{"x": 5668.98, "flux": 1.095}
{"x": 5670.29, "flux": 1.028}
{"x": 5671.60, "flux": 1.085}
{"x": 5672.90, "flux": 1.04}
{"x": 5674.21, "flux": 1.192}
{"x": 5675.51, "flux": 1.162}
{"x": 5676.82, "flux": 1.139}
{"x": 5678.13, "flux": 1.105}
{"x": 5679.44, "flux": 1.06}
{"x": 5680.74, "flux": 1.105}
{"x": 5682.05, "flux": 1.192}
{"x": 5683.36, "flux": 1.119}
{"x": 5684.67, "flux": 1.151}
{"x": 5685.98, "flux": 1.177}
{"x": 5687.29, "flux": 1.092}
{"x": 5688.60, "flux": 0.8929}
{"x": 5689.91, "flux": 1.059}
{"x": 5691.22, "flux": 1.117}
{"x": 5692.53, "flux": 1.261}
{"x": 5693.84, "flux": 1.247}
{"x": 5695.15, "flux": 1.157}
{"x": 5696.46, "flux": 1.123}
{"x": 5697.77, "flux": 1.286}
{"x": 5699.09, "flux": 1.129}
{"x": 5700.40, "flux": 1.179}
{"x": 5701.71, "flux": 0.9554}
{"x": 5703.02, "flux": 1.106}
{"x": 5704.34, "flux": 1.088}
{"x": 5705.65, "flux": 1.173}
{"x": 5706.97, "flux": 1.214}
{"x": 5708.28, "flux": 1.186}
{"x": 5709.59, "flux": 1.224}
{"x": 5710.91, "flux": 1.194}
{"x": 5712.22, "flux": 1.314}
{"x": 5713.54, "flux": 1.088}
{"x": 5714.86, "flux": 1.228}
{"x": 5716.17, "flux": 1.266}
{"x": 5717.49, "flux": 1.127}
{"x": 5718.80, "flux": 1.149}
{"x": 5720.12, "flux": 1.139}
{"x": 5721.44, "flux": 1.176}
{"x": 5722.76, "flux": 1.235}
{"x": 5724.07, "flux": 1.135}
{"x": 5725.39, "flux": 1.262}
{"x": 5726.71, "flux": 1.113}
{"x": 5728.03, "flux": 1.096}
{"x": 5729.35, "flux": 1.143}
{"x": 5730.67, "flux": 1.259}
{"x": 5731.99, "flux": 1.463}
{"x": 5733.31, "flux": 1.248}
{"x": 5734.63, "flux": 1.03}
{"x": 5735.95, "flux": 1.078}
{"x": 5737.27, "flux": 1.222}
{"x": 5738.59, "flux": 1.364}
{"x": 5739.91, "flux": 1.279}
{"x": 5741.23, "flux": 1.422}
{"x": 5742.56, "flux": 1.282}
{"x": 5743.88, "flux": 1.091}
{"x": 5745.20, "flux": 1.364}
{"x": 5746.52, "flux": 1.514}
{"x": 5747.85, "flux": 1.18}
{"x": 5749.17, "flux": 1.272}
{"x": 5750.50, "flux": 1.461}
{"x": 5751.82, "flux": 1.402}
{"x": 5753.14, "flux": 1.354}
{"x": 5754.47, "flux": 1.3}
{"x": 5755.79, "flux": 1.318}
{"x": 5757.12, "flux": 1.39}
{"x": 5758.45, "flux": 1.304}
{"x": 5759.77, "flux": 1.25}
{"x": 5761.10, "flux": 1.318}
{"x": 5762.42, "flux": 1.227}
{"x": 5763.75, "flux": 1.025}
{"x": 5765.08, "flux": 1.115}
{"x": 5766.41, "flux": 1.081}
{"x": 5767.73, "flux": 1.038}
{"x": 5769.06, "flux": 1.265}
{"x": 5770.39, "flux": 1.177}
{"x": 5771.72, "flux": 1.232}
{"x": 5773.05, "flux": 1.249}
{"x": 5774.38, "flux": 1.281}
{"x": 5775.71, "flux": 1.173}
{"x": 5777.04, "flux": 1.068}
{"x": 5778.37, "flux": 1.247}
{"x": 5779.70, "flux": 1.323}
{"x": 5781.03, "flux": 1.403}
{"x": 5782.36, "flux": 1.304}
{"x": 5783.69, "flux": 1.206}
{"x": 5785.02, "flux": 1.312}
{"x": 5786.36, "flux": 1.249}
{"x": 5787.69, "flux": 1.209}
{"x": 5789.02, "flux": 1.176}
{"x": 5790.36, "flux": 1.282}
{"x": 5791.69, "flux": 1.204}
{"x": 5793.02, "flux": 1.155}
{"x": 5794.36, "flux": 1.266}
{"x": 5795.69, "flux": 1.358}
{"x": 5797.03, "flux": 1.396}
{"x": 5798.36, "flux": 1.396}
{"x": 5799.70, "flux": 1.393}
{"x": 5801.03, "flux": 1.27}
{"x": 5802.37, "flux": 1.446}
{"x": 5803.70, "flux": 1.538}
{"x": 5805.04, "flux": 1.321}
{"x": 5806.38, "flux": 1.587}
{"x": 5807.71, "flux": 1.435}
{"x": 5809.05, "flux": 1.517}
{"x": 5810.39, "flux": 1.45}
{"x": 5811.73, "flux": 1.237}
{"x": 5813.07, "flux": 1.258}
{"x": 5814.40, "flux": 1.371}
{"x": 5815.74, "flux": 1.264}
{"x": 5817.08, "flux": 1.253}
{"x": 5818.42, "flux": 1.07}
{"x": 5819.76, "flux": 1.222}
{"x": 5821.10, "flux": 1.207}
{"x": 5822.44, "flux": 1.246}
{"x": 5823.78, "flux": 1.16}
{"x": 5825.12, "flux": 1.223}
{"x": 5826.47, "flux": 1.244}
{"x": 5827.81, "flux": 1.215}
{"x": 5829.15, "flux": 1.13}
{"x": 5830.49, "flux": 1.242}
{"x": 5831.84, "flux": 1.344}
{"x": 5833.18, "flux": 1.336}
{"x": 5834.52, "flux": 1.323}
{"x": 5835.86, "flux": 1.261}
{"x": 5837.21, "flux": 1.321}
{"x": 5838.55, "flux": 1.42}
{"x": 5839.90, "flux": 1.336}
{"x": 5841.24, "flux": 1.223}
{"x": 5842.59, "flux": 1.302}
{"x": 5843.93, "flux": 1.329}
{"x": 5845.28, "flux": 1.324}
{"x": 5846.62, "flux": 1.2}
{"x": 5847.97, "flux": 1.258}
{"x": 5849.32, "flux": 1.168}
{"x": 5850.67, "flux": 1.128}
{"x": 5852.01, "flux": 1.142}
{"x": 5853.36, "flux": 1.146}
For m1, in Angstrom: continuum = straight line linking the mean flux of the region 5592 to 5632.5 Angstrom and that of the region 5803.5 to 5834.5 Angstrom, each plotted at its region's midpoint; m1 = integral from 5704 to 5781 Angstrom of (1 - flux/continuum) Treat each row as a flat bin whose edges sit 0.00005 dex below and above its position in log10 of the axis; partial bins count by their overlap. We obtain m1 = -2.8 Angstrom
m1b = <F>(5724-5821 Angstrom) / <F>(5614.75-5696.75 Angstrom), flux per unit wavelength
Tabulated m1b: 1.2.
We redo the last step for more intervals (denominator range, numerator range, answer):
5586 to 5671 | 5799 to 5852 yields 1.26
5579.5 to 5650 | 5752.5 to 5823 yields 1.26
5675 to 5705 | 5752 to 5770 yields 1.10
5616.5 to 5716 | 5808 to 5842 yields 1.17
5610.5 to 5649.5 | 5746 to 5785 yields 1.23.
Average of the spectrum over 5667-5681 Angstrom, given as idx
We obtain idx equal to 1.11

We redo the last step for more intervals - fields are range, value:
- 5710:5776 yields 1.23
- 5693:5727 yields 1.17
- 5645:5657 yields 1.08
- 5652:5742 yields 1.15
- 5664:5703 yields 1.13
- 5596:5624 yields 1.01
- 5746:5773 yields 1.26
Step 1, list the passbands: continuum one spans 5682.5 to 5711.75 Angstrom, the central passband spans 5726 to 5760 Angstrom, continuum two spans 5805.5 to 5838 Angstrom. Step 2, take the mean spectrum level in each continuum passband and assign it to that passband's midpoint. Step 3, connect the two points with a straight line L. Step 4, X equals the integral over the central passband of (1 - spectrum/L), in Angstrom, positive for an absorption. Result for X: -2.3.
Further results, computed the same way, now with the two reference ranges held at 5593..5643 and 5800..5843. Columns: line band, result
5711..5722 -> -0.3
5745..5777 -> -1.0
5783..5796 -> 0.2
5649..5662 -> -0.5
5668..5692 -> -0.1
